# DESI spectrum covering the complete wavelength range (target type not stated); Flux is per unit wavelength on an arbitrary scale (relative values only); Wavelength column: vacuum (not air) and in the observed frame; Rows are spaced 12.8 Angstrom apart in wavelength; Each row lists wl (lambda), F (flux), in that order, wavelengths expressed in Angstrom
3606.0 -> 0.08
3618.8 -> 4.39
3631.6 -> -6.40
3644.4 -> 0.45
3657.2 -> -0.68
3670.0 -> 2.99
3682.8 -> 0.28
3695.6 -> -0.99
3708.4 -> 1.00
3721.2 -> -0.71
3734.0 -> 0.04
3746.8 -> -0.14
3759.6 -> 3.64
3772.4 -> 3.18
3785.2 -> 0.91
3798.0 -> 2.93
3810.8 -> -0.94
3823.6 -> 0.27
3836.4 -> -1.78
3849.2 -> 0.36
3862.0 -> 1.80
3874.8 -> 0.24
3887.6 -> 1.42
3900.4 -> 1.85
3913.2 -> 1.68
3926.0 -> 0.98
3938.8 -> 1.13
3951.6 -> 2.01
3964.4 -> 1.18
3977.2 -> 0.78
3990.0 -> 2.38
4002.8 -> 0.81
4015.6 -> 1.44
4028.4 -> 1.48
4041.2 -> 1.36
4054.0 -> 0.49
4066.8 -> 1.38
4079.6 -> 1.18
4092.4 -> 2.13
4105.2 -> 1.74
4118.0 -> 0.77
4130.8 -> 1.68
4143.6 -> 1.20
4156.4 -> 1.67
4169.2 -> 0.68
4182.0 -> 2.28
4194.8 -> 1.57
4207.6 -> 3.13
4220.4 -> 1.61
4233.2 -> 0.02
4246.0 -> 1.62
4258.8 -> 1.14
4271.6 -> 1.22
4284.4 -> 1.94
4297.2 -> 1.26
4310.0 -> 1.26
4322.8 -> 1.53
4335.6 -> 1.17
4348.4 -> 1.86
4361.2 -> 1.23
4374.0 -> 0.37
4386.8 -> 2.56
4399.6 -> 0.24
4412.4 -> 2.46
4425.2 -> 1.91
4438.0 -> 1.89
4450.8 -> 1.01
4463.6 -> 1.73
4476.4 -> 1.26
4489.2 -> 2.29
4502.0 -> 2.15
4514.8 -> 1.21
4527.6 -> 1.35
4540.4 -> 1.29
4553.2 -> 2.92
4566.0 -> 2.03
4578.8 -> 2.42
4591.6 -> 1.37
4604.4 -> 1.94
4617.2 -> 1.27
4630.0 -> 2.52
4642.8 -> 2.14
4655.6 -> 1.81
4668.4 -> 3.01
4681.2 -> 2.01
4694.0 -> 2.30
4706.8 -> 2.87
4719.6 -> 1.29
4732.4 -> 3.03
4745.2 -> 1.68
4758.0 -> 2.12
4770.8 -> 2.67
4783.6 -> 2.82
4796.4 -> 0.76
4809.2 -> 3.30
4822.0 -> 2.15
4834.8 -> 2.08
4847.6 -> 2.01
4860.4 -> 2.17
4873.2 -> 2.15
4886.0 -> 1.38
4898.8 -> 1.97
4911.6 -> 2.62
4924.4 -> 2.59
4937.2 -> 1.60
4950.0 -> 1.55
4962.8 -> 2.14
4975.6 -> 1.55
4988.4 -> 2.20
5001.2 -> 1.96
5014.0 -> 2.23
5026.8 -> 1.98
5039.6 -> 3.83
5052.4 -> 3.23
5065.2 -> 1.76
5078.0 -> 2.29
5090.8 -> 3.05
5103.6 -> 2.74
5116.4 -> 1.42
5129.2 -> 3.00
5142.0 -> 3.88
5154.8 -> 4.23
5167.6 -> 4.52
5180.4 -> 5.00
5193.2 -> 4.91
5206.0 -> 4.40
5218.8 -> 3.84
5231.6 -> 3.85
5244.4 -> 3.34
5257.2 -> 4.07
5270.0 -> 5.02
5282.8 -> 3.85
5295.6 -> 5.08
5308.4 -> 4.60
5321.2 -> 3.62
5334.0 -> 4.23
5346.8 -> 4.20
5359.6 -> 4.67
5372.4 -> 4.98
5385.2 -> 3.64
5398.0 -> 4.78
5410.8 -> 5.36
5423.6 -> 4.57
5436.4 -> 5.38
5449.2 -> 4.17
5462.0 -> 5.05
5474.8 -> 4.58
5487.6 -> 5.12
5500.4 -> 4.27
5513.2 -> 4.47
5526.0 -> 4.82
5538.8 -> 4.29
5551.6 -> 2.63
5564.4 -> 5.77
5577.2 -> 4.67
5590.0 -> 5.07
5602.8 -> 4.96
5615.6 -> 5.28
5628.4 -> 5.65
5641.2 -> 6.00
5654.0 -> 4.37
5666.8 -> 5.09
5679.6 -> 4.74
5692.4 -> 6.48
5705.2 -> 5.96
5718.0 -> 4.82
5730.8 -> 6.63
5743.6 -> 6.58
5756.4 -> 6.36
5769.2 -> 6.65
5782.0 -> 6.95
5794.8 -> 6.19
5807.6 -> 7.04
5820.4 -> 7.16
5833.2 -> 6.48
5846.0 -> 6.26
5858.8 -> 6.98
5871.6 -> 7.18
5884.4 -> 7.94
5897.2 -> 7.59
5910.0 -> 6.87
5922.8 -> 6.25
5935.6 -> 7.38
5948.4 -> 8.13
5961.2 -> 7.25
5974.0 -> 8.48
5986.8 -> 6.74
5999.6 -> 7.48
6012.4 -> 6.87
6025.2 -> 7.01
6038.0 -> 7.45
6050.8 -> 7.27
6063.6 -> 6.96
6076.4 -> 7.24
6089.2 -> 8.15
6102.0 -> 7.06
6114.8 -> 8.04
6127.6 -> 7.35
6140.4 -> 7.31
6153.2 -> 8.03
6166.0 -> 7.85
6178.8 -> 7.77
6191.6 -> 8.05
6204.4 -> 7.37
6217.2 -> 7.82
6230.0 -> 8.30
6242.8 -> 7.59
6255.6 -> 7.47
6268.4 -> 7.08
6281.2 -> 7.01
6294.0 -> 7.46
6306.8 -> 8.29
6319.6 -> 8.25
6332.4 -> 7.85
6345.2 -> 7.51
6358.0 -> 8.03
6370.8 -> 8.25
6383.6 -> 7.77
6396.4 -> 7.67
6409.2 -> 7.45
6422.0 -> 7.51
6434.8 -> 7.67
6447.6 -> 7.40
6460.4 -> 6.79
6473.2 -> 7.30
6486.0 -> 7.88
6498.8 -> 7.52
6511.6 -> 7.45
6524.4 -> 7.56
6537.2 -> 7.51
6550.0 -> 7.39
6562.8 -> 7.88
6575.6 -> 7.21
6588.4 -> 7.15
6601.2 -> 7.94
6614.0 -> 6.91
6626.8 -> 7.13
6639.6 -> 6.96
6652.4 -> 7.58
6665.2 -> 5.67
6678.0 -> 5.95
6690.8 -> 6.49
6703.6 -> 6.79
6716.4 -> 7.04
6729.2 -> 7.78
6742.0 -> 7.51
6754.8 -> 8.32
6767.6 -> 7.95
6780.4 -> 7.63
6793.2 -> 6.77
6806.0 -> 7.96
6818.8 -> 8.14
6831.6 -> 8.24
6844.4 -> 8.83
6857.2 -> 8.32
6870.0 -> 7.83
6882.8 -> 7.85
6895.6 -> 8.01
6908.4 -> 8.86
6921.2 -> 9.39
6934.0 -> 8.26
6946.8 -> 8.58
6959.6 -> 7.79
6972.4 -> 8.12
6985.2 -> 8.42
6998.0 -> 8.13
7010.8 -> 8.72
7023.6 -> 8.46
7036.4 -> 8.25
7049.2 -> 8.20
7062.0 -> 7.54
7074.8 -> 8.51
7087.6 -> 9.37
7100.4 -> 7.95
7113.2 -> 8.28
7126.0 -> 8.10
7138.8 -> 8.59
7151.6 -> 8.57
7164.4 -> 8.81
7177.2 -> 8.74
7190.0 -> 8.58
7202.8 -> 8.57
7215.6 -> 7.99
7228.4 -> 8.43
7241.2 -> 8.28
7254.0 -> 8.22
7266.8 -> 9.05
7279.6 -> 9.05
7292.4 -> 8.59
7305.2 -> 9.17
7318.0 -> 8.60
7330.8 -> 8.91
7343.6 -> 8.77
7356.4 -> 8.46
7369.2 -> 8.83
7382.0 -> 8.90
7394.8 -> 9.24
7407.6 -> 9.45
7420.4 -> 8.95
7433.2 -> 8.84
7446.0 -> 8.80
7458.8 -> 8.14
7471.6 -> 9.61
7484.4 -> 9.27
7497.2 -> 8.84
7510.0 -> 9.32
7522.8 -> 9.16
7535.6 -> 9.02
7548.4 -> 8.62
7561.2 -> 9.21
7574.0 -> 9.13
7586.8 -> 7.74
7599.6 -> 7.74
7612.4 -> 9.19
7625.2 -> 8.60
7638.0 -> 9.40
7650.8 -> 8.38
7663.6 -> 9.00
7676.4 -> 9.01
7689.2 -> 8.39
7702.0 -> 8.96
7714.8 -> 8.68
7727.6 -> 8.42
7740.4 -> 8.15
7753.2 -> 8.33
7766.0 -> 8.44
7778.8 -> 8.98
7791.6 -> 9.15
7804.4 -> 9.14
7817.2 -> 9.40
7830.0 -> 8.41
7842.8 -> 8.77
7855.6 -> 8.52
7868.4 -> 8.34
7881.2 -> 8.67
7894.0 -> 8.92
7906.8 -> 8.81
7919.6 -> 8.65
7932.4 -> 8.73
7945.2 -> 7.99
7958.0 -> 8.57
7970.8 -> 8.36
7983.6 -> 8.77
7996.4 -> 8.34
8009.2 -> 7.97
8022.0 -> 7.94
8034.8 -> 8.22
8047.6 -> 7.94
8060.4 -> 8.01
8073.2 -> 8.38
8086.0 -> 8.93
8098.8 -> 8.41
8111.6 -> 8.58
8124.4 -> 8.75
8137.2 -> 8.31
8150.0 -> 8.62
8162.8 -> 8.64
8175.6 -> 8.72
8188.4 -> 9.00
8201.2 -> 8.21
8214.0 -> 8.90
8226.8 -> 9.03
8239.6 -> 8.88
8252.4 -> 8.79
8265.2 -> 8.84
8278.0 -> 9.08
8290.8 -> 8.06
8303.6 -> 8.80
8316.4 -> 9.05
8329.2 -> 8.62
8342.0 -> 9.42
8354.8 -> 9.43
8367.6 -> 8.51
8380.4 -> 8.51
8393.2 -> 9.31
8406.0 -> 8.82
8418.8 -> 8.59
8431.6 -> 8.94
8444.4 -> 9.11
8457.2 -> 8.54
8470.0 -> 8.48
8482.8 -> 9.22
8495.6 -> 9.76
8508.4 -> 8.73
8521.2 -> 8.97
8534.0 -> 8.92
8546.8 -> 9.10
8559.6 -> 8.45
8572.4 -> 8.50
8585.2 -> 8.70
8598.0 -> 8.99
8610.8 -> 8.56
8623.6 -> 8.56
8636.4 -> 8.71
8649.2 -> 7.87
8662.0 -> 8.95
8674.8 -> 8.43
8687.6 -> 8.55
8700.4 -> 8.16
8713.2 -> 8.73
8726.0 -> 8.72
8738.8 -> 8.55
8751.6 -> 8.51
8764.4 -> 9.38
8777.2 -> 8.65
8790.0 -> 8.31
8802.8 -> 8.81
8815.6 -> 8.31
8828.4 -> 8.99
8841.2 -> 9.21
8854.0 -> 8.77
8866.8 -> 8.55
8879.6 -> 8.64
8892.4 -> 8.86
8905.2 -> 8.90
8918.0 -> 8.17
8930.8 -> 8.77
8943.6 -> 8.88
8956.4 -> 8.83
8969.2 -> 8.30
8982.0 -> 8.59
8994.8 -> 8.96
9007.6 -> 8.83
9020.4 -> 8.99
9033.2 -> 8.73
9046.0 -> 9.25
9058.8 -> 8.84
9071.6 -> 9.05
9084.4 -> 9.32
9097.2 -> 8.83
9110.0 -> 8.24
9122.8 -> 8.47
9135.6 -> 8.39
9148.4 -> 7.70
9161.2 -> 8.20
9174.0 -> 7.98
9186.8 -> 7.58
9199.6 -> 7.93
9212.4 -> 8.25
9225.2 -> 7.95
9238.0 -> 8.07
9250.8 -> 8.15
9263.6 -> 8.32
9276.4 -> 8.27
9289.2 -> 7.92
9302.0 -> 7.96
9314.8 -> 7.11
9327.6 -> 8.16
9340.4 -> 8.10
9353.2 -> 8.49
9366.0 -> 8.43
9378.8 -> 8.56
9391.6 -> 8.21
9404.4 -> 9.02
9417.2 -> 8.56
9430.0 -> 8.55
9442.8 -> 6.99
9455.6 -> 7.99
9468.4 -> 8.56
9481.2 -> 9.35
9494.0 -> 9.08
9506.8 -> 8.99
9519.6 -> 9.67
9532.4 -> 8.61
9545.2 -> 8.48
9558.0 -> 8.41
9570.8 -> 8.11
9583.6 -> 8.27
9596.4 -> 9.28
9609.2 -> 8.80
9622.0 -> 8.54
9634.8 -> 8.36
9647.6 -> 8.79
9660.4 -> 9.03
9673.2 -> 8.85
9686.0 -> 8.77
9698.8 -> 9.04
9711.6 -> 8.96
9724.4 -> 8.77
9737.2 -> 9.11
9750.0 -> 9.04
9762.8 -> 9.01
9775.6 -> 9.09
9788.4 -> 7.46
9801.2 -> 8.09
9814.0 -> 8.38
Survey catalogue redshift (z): 0.289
